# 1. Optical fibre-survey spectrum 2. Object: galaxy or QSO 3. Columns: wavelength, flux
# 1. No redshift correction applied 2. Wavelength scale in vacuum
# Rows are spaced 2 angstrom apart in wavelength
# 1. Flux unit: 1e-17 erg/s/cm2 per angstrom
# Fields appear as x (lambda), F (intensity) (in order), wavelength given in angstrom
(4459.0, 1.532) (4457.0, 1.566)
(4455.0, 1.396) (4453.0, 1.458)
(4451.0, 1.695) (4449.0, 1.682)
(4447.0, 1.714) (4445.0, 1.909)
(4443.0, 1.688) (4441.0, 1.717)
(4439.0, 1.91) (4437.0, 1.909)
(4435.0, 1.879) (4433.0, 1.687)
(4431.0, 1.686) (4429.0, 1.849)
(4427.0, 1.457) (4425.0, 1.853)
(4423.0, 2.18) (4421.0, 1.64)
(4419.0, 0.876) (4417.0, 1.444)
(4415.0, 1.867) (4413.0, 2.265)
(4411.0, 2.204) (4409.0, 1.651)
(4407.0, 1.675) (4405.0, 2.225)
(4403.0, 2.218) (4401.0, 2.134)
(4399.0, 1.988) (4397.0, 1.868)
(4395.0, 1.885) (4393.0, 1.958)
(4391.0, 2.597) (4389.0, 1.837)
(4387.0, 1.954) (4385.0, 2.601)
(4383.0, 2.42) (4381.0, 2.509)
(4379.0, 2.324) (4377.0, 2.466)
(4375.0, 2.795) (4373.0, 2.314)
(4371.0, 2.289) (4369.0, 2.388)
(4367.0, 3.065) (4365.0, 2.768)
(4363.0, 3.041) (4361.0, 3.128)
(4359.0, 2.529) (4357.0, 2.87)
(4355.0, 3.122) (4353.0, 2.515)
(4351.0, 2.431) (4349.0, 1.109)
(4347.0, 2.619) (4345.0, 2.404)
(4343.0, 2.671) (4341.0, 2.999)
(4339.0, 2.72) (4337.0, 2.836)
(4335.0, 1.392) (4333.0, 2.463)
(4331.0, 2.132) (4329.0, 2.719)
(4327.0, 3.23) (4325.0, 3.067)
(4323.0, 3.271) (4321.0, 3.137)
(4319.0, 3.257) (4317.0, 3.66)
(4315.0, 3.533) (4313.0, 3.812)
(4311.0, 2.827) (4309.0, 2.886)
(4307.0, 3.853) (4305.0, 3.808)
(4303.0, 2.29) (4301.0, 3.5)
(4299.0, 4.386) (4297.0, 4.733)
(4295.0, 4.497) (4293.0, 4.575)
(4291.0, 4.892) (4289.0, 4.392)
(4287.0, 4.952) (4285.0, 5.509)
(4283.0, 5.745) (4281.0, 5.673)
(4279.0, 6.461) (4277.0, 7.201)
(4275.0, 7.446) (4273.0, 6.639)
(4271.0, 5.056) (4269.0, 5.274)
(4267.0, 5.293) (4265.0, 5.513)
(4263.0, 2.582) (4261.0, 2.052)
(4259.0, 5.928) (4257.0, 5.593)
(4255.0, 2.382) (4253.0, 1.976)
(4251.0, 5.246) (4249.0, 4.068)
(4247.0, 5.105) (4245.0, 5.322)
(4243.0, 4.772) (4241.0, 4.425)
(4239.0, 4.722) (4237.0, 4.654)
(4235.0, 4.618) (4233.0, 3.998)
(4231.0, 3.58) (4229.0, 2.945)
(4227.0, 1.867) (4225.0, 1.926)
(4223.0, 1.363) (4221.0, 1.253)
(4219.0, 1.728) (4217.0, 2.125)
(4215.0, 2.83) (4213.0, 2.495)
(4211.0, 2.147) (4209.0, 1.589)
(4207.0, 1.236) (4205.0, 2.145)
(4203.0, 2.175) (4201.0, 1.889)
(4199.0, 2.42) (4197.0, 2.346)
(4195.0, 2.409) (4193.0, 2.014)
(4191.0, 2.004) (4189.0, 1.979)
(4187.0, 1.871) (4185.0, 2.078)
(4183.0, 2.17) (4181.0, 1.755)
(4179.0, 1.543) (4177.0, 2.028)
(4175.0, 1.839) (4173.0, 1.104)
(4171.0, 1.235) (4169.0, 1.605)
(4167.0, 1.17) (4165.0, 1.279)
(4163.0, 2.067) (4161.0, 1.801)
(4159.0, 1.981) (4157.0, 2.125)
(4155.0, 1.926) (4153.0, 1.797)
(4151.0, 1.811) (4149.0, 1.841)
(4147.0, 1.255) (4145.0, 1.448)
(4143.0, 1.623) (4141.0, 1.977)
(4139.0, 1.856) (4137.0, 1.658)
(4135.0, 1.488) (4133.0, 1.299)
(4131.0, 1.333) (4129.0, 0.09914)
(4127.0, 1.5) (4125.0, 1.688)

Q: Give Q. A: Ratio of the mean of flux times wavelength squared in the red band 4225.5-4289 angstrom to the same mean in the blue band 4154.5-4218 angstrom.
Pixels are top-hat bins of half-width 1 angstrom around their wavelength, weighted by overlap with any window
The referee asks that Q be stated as 2.5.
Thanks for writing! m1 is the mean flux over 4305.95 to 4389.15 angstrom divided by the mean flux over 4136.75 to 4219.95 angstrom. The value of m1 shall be 1.46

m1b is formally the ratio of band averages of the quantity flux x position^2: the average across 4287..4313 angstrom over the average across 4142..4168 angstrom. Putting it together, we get 2.5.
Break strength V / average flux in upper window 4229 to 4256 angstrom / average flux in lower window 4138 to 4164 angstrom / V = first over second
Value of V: 2.3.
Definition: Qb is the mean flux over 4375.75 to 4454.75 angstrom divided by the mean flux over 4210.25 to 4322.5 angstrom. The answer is 0.47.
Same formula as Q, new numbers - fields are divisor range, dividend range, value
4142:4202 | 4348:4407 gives 1.44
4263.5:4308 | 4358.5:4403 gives 0.50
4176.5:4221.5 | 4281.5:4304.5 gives 2.33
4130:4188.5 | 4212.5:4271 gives 2.26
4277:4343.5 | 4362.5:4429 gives 0.59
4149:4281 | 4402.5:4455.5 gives 0.64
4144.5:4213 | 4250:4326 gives 2.51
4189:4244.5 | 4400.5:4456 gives 0.73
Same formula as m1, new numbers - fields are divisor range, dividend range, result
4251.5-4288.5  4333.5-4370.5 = 0.51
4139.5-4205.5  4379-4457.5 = 1.02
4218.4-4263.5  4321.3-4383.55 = 0.72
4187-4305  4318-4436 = 0.62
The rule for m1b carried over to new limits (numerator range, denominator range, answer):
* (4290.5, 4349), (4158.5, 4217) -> 1.78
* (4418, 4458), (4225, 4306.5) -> 0.40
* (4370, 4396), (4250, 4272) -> 0.57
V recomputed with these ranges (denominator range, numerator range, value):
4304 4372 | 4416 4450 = 0.60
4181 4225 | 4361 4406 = 1.18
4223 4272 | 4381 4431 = 0.48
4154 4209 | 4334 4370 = 1.40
